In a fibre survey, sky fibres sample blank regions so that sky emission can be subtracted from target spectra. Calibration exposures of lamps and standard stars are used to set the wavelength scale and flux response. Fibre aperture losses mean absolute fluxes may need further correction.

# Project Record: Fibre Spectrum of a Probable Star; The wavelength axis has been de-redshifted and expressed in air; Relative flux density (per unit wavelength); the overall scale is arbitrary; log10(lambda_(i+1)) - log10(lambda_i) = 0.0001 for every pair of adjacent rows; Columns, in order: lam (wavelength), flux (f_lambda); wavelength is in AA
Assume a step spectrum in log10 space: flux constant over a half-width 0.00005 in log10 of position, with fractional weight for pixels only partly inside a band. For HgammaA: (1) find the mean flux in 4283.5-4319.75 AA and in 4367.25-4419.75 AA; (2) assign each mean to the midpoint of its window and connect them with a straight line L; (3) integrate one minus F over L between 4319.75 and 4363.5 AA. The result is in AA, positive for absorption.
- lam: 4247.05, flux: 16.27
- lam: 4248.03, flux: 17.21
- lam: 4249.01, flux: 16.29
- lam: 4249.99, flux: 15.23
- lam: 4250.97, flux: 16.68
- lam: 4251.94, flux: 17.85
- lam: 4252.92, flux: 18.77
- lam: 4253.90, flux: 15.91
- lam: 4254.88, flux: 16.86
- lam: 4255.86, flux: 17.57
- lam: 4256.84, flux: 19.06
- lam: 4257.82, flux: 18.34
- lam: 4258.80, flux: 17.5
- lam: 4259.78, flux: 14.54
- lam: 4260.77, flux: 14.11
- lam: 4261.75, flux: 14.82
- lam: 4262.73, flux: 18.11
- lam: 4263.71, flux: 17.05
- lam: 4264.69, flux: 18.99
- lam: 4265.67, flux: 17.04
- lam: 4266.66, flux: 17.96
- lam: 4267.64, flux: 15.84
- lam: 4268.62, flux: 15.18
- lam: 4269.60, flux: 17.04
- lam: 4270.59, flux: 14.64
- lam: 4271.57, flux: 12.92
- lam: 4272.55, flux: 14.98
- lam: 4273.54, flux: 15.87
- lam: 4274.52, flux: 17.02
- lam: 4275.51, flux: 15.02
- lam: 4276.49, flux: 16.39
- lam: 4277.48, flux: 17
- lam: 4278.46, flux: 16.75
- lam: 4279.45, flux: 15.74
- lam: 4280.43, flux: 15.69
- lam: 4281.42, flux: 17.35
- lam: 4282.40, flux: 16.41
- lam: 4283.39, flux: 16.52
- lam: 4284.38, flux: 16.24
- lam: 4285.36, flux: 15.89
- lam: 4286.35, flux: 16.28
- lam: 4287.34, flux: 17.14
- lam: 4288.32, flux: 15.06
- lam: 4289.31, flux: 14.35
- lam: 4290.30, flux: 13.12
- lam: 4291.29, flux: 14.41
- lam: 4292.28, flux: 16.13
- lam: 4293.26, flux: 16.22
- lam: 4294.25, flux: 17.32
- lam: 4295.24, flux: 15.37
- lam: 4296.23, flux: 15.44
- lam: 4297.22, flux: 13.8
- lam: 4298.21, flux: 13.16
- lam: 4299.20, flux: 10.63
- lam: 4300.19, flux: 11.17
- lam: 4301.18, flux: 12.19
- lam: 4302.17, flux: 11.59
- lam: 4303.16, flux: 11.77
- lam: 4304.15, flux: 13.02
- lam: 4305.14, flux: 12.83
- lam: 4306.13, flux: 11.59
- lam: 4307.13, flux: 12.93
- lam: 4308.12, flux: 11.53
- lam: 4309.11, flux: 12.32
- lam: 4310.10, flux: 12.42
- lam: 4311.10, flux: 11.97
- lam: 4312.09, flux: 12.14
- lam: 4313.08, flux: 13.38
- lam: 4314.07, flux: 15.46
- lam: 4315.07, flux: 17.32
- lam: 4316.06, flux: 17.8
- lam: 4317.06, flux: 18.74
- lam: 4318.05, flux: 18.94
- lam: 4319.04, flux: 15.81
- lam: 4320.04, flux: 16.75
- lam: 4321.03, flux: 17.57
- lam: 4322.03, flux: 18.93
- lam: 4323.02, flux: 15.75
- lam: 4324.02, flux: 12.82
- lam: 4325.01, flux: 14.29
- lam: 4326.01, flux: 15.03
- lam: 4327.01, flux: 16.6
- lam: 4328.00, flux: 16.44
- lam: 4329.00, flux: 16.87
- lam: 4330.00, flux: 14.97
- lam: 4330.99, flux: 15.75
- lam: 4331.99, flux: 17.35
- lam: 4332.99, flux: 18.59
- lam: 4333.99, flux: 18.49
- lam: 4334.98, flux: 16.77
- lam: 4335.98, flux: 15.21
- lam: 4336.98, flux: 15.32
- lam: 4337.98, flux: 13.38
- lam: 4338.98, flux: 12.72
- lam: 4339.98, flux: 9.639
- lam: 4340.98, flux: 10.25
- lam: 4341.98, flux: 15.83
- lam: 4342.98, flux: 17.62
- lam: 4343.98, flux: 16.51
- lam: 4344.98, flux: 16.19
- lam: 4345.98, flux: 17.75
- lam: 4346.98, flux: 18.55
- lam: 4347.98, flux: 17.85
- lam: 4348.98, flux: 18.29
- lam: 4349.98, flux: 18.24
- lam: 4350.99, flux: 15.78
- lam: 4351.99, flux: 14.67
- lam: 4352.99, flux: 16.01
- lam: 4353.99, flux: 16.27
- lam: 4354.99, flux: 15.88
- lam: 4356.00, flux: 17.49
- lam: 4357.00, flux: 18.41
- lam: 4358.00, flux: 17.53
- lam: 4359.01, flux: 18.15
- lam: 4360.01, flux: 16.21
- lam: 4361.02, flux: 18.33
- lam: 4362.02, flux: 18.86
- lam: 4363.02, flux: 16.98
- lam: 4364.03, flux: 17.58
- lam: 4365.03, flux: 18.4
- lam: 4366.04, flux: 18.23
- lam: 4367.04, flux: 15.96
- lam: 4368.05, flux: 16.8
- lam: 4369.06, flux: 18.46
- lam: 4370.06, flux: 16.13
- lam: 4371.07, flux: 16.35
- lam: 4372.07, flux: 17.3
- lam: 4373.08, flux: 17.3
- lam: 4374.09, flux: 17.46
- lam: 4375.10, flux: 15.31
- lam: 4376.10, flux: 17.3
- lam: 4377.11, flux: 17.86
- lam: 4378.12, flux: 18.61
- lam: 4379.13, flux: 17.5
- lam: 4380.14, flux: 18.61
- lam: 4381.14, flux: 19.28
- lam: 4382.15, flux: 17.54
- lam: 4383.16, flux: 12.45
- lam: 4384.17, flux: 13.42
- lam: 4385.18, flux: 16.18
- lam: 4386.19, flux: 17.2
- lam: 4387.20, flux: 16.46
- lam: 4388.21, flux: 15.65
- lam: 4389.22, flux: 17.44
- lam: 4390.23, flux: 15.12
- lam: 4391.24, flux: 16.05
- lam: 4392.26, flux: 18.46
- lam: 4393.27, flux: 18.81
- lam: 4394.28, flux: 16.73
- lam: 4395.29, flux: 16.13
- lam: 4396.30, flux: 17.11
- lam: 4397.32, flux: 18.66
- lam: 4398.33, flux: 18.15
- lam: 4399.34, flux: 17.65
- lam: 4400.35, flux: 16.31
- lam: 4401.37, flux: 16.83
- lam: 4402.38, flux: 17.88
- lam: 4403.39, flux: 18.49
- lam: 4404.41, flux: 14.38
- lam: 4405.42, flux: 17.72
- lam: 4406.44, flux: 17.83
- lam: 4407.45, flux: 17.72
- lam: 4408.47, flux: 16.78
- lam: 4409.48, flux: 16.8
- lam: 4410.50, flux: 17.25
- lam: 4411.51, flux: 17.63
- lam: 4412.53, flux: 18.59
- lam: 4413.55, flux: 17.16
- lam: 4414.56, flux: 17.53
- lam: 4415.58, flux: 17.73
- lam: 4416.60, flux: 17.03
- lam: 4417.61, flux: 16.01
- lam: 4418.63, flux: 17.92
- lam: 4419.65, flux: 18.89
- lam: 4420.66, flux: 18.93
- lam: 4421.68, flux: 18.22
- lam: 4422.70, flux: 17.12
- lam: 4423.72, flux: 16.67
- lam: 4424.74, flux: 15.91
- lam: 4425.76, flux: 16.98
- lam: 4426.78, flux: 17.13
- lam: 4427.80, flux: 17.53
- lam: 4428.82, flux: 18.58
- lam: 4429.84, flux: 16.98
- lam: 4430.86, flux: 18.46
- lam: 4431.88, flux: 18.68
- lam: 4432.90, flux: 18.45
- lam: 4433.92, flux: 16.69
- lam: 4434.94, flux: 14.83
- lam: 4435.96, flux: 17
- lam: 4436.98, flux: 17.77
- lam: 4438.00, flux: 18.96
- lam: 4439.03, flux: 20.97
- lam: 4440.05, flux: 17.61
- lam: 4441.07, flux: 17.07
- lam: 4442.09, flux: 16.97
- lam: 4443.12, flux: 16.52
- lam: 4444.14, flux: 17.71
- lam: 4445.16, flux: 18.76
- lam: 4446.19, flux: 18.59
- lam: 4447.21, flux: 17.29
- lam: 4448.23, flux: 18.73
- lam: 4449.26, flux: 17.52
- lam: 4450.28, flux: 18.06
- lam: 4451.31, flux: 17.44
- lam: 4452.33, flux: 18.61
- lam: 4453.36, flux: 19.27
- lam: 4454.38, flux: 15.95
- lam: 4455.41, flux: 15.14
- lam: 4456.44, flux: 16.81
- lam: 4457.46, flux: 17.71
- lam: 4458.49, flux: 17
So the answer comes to -2.1 AA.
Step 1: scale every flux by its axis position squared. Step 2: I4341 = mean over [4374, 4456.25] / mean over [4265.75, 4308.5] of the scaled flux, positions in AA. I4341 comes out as 1.24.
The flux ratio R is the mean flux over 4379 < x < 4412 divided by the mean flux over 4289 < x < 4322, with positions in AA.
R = 1.19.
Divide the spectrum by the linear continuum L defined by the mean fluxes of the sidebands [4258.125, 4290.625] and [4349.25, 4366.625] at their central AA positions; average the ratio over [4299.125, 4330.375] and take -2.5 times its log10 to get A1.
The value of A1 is 0.151 mag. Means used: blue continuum 16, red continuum 17.2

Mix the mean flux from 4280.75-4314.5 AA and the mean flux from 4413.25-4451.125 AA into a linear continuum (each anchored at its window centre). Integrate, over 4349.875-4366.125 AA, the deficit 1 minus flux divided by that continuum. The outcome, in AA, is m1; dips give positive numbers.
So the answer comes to -1.6 AA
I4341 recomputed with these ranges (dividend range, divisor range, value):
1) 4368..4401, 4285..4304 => 1.24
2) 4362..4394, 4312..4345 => 1.10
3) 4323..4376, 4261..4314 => 1.14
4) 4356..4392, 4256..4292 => 1.11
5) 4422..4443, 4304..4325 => 1.25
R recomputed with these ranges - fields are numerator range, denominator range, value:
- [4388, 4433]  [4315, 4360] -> 1.06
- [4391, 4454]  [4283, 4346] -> 1.18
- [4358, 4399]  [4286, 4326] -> 1.18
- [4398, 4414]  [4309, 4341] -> 1.12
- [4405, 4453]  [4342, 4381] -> 1.02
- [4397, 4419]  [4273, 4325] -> 1.16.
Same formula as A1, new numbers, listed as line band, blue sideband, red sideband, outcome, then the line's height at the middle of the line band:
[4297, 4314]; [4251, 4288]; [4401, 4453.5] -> 0.334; 16.7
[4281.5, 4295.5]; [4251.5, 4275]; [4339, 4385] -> 0.054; 16.6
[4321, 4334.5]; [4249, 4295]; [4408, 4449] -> 0.026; 16.8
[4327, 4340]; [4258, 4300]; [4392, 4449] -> 0.045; 16.4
